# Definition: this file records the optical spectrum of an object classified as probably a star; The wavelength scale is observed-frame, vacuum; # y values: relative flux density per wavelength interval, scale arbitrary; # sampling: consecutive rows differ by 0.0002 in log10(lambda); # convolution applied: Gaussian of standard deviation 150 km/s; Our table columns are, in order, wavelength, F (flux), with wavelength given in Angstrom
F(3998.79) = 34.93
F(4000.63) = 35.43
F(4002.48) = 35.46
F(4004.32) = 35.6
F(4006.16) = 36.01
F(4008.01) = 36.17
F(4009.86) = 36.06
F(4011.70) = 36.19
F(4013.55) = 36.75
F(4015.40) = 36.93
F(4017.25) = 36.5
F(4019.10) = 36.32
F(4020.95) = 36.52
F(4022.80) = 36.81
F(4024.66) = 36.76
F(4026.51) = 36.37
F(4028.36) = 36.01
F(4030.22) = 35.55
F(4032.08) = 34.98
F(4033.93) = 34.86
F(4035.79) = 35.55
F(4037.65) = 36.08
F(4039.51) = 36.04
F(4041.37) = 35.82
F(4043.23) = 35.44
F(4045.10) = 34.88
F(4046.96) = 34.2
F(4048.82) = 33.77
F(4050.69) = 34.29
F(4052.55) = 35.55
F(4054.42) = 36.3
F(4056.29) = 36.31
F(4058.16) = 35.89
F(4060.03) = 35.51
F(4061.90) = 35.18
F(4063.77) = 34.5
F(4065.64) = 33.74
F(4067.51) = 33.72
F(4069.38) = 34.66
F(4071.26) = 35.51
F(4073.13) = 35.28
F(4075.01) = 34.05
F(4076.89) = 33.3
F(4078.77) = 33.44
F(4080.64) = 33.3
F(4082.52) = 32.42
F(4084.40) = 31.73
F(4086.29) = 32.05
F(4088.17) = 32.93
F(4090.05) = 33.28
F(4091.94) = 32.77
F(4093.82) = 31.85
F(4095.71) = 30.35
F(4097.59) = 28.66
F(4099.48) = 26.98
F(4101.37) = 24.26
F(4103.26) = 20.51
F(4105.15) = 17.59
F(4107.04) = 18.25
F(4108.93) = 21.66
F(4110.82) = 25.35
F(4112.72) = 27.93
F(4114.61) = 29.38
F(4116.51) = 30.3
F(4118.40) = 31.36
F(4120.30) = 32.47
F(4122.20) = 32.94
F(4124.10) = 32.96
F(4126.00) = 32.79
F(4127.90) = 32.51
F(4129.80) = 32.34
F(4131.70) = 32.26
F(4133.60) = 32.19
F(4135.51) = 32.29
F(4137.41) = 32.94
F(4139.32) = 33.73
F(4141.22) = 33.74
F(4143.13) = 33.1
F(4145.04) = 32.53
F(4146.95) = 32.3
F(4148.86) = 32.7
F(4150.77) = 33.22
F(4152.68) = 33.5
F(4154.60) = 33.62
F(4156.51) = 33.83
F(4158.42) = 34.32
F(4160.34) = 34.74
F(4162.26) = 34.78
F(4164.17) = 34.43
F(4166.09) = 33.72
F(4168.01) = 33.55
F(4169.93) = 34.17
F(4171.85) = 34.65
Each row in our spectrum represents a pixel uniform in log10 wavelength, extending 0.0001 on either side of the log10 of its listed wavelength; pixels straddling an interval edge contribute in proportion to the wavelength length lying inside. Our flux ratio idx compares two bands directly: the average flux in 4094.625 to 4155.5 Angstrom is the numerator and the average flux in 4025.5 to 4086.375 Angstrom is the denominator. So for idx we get 0.9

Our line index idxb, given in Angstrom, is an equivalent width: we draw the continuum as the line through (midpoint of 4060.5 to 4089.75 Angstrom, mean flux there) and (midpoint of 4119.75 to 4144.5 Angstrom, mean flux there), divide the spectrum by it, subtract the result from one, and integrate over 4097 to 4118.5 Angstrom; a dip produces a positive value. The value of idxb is 5.4 Angstrom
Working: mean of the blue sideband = 33.7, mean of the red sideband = 32.8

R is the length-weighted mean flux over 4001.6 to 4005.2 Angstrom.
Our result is 35.6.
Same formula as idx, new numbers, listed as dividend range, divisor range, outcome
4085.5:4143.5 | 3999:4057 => 0.83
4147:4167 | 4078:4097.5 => 1.05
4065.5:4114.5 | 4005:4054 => 0.83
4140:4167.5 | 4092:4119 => 1.28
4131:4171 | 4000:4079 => 0.94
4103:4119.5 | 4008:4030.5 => 0.69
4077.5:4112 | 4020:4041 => 0.78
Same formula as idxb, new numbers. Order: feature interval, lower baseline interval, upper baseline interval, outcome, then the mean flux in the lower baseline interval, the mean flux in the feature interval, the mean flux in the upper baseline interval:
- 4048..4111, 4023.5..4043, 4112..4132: 4.36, 35.8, 31.4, 31.6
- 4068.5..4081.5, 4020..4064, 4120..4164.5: 0.21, 35.6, 34.2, 33.2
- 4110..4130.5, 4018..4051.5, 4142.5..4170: 1.94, 35.6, 31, 33.6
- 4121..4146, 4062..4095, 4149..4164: 0.76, 33.5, 32.8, 34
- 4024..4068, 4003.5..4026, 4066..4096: -0.52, 36.4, 35.3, 33.2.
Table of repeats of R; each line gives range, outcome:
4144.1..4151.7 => 32.7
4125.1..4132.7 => 32.5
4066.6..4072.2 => 34.7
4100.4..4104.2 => 22.4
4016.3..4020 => 36.4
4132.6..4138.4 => 32.5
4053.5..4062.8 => 35.8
